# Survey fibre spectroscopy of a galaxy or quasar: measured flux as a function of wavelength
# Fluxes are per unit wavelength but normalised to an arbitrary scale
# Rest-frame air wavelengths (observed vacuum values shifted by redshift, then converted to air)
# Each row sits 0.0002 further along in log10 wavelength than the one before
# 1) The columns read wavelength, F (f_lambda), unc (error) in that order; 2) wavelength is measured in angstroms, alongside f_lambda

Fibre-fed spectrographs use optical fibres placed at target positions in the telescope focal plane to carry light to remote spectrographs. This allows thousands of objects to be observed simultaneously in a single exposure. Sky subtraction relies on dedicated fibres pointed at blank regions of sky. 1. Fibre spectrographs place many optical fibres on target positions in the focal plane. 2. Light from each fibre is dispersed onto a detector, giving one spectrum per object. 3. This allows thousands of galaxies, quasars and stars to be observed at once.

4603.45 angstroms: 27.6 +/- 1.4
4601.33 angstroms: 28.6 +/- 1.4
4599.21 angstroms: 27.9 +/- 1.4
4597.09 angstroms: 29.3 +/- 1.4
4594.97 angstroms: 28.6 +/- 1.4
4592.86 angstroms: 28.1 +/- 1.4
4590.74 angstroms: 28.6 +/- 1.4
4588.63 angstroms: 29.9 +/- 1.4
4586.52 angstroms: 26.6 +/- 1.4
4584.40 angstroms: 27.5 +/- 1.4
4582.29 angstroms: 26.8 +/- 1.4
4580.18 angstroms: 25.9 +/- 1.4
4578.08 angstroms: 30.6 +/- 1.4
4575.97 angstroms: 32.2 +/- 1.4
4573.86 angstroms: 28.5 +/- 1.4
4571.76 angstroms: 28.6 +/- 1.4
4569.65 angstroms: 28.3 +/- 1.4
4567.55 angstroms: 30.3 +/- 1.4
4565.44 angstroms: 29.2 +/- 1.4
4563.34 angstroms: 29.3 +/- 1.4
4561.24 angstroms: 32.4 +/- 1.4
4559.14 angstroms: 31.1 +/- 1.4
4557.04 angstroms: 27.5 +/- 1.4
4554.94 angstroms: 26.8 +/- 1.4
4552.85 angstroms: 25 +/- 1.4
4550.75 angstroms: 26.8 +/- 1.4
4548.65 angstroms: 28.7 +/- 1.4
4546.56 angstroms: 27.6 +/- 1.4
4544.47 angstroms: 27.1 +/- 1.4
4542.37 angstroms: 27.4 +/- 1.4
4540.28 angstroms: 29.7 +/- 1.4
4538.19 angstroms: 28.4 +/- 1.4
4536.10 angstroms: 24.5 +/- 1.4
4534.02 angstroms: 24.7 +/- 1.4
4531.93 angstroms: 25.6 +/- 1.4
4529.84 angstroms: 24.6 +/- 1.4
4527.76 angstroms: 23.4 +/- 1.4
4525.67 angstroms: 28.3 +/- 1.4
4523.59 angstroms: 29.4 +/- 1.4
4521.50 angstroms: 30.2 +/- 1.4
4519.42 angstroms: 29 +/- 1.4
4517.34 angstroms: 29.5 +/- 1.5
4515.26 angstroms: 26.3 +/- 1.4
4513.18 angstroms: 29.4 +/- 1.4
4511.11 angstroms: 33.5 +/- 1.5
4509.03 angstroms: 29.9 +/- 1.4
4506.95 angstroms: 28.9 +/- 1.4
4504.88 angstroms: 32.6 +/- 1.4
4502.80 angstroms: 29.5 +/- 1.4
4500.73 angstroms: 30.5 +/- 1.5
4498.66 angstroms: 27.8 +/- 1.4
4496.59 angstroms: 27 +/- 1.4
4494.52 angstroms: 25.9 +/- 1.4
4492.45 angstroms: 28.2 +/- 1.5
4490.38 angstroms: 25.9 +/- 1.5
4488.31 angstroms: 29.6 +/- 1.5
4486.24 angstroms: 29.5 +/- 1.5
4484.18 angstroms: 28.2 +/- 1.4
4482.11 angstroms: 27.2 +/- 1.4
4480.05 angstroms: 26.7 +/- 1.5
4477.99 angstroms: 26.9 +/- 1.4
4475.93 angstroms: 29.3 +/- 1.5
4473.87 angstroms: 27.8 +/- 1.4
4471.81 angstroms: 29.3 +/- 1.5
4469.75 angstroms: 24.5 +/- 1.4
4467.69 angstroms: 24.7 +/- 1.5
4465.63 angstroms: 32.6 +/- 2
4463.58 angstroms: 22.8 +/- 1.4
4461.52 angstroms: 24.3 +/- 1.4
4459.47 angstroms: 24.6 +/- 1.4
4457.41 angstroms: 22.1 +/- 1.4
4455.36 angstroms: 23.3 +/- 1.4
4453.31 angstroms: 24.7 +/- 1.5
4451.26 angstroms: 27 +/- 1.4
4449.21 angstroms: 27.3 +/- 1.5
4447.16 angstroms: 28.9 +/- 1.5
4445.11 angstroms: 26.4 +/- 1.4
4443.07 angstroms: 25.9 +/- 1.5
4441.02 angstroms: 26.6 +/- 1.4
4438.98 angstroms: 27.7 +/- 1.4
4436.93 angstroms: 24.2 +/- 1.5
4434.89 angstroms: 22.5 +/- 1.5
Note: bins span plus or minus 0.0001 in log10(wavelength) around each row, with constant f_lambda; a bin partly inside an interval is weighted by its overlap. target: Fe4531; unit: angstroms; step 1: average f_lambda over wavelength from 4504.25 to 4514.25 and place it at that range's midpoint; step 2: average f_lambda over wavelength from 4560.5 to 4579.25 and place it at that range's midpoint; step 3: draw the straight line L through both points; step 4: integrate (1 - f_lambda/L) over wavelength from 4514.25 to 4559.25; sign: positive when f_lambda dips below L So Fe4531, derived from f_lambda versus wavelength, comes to 4.6 angstroms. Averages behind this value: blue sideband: 30.8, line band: 27.3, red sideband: 29.9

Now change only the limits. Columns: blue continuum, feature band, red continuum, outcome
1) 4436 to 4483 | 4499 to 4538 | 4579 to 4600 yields -1.8 angstroms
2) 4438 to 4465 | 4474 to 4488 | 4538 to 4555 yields -1.0 angstroms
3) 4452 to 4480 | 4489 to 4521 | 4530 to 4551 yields -3.0 angstroms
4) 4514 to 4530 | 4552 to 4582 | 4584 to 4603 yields -0.9 angstroms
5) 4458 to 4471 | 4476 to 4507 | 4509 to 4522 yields -0.7 angstroms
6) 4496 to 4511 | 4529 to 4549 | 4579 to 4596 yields 1.5 angstroms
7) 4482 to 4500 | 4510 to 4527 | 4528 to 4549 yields -1.4 angstroms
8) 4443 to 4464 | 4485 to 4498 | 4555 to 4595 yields -0.6 angstroms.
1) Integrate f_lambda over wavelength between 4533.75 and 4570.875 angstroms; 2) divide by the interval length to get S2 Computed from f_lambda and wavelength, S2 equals 28.1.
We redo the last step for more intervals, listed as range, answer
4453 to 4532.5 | 27.6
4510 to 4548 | 27.7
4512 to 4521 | 28.8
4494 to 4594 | 28.3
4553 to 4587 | 28.8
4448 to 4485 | 26.3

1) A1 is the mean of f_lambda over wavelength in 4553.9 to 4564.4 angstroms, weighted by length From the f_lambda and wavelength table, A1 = 29.4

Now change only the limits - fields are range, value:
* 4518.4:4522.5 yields 29.6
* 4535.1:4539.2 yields 26.5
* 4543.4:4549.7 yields 27.8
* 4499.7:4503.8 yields 30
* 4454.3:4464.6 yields 23.4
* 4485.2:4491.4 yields 28.3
